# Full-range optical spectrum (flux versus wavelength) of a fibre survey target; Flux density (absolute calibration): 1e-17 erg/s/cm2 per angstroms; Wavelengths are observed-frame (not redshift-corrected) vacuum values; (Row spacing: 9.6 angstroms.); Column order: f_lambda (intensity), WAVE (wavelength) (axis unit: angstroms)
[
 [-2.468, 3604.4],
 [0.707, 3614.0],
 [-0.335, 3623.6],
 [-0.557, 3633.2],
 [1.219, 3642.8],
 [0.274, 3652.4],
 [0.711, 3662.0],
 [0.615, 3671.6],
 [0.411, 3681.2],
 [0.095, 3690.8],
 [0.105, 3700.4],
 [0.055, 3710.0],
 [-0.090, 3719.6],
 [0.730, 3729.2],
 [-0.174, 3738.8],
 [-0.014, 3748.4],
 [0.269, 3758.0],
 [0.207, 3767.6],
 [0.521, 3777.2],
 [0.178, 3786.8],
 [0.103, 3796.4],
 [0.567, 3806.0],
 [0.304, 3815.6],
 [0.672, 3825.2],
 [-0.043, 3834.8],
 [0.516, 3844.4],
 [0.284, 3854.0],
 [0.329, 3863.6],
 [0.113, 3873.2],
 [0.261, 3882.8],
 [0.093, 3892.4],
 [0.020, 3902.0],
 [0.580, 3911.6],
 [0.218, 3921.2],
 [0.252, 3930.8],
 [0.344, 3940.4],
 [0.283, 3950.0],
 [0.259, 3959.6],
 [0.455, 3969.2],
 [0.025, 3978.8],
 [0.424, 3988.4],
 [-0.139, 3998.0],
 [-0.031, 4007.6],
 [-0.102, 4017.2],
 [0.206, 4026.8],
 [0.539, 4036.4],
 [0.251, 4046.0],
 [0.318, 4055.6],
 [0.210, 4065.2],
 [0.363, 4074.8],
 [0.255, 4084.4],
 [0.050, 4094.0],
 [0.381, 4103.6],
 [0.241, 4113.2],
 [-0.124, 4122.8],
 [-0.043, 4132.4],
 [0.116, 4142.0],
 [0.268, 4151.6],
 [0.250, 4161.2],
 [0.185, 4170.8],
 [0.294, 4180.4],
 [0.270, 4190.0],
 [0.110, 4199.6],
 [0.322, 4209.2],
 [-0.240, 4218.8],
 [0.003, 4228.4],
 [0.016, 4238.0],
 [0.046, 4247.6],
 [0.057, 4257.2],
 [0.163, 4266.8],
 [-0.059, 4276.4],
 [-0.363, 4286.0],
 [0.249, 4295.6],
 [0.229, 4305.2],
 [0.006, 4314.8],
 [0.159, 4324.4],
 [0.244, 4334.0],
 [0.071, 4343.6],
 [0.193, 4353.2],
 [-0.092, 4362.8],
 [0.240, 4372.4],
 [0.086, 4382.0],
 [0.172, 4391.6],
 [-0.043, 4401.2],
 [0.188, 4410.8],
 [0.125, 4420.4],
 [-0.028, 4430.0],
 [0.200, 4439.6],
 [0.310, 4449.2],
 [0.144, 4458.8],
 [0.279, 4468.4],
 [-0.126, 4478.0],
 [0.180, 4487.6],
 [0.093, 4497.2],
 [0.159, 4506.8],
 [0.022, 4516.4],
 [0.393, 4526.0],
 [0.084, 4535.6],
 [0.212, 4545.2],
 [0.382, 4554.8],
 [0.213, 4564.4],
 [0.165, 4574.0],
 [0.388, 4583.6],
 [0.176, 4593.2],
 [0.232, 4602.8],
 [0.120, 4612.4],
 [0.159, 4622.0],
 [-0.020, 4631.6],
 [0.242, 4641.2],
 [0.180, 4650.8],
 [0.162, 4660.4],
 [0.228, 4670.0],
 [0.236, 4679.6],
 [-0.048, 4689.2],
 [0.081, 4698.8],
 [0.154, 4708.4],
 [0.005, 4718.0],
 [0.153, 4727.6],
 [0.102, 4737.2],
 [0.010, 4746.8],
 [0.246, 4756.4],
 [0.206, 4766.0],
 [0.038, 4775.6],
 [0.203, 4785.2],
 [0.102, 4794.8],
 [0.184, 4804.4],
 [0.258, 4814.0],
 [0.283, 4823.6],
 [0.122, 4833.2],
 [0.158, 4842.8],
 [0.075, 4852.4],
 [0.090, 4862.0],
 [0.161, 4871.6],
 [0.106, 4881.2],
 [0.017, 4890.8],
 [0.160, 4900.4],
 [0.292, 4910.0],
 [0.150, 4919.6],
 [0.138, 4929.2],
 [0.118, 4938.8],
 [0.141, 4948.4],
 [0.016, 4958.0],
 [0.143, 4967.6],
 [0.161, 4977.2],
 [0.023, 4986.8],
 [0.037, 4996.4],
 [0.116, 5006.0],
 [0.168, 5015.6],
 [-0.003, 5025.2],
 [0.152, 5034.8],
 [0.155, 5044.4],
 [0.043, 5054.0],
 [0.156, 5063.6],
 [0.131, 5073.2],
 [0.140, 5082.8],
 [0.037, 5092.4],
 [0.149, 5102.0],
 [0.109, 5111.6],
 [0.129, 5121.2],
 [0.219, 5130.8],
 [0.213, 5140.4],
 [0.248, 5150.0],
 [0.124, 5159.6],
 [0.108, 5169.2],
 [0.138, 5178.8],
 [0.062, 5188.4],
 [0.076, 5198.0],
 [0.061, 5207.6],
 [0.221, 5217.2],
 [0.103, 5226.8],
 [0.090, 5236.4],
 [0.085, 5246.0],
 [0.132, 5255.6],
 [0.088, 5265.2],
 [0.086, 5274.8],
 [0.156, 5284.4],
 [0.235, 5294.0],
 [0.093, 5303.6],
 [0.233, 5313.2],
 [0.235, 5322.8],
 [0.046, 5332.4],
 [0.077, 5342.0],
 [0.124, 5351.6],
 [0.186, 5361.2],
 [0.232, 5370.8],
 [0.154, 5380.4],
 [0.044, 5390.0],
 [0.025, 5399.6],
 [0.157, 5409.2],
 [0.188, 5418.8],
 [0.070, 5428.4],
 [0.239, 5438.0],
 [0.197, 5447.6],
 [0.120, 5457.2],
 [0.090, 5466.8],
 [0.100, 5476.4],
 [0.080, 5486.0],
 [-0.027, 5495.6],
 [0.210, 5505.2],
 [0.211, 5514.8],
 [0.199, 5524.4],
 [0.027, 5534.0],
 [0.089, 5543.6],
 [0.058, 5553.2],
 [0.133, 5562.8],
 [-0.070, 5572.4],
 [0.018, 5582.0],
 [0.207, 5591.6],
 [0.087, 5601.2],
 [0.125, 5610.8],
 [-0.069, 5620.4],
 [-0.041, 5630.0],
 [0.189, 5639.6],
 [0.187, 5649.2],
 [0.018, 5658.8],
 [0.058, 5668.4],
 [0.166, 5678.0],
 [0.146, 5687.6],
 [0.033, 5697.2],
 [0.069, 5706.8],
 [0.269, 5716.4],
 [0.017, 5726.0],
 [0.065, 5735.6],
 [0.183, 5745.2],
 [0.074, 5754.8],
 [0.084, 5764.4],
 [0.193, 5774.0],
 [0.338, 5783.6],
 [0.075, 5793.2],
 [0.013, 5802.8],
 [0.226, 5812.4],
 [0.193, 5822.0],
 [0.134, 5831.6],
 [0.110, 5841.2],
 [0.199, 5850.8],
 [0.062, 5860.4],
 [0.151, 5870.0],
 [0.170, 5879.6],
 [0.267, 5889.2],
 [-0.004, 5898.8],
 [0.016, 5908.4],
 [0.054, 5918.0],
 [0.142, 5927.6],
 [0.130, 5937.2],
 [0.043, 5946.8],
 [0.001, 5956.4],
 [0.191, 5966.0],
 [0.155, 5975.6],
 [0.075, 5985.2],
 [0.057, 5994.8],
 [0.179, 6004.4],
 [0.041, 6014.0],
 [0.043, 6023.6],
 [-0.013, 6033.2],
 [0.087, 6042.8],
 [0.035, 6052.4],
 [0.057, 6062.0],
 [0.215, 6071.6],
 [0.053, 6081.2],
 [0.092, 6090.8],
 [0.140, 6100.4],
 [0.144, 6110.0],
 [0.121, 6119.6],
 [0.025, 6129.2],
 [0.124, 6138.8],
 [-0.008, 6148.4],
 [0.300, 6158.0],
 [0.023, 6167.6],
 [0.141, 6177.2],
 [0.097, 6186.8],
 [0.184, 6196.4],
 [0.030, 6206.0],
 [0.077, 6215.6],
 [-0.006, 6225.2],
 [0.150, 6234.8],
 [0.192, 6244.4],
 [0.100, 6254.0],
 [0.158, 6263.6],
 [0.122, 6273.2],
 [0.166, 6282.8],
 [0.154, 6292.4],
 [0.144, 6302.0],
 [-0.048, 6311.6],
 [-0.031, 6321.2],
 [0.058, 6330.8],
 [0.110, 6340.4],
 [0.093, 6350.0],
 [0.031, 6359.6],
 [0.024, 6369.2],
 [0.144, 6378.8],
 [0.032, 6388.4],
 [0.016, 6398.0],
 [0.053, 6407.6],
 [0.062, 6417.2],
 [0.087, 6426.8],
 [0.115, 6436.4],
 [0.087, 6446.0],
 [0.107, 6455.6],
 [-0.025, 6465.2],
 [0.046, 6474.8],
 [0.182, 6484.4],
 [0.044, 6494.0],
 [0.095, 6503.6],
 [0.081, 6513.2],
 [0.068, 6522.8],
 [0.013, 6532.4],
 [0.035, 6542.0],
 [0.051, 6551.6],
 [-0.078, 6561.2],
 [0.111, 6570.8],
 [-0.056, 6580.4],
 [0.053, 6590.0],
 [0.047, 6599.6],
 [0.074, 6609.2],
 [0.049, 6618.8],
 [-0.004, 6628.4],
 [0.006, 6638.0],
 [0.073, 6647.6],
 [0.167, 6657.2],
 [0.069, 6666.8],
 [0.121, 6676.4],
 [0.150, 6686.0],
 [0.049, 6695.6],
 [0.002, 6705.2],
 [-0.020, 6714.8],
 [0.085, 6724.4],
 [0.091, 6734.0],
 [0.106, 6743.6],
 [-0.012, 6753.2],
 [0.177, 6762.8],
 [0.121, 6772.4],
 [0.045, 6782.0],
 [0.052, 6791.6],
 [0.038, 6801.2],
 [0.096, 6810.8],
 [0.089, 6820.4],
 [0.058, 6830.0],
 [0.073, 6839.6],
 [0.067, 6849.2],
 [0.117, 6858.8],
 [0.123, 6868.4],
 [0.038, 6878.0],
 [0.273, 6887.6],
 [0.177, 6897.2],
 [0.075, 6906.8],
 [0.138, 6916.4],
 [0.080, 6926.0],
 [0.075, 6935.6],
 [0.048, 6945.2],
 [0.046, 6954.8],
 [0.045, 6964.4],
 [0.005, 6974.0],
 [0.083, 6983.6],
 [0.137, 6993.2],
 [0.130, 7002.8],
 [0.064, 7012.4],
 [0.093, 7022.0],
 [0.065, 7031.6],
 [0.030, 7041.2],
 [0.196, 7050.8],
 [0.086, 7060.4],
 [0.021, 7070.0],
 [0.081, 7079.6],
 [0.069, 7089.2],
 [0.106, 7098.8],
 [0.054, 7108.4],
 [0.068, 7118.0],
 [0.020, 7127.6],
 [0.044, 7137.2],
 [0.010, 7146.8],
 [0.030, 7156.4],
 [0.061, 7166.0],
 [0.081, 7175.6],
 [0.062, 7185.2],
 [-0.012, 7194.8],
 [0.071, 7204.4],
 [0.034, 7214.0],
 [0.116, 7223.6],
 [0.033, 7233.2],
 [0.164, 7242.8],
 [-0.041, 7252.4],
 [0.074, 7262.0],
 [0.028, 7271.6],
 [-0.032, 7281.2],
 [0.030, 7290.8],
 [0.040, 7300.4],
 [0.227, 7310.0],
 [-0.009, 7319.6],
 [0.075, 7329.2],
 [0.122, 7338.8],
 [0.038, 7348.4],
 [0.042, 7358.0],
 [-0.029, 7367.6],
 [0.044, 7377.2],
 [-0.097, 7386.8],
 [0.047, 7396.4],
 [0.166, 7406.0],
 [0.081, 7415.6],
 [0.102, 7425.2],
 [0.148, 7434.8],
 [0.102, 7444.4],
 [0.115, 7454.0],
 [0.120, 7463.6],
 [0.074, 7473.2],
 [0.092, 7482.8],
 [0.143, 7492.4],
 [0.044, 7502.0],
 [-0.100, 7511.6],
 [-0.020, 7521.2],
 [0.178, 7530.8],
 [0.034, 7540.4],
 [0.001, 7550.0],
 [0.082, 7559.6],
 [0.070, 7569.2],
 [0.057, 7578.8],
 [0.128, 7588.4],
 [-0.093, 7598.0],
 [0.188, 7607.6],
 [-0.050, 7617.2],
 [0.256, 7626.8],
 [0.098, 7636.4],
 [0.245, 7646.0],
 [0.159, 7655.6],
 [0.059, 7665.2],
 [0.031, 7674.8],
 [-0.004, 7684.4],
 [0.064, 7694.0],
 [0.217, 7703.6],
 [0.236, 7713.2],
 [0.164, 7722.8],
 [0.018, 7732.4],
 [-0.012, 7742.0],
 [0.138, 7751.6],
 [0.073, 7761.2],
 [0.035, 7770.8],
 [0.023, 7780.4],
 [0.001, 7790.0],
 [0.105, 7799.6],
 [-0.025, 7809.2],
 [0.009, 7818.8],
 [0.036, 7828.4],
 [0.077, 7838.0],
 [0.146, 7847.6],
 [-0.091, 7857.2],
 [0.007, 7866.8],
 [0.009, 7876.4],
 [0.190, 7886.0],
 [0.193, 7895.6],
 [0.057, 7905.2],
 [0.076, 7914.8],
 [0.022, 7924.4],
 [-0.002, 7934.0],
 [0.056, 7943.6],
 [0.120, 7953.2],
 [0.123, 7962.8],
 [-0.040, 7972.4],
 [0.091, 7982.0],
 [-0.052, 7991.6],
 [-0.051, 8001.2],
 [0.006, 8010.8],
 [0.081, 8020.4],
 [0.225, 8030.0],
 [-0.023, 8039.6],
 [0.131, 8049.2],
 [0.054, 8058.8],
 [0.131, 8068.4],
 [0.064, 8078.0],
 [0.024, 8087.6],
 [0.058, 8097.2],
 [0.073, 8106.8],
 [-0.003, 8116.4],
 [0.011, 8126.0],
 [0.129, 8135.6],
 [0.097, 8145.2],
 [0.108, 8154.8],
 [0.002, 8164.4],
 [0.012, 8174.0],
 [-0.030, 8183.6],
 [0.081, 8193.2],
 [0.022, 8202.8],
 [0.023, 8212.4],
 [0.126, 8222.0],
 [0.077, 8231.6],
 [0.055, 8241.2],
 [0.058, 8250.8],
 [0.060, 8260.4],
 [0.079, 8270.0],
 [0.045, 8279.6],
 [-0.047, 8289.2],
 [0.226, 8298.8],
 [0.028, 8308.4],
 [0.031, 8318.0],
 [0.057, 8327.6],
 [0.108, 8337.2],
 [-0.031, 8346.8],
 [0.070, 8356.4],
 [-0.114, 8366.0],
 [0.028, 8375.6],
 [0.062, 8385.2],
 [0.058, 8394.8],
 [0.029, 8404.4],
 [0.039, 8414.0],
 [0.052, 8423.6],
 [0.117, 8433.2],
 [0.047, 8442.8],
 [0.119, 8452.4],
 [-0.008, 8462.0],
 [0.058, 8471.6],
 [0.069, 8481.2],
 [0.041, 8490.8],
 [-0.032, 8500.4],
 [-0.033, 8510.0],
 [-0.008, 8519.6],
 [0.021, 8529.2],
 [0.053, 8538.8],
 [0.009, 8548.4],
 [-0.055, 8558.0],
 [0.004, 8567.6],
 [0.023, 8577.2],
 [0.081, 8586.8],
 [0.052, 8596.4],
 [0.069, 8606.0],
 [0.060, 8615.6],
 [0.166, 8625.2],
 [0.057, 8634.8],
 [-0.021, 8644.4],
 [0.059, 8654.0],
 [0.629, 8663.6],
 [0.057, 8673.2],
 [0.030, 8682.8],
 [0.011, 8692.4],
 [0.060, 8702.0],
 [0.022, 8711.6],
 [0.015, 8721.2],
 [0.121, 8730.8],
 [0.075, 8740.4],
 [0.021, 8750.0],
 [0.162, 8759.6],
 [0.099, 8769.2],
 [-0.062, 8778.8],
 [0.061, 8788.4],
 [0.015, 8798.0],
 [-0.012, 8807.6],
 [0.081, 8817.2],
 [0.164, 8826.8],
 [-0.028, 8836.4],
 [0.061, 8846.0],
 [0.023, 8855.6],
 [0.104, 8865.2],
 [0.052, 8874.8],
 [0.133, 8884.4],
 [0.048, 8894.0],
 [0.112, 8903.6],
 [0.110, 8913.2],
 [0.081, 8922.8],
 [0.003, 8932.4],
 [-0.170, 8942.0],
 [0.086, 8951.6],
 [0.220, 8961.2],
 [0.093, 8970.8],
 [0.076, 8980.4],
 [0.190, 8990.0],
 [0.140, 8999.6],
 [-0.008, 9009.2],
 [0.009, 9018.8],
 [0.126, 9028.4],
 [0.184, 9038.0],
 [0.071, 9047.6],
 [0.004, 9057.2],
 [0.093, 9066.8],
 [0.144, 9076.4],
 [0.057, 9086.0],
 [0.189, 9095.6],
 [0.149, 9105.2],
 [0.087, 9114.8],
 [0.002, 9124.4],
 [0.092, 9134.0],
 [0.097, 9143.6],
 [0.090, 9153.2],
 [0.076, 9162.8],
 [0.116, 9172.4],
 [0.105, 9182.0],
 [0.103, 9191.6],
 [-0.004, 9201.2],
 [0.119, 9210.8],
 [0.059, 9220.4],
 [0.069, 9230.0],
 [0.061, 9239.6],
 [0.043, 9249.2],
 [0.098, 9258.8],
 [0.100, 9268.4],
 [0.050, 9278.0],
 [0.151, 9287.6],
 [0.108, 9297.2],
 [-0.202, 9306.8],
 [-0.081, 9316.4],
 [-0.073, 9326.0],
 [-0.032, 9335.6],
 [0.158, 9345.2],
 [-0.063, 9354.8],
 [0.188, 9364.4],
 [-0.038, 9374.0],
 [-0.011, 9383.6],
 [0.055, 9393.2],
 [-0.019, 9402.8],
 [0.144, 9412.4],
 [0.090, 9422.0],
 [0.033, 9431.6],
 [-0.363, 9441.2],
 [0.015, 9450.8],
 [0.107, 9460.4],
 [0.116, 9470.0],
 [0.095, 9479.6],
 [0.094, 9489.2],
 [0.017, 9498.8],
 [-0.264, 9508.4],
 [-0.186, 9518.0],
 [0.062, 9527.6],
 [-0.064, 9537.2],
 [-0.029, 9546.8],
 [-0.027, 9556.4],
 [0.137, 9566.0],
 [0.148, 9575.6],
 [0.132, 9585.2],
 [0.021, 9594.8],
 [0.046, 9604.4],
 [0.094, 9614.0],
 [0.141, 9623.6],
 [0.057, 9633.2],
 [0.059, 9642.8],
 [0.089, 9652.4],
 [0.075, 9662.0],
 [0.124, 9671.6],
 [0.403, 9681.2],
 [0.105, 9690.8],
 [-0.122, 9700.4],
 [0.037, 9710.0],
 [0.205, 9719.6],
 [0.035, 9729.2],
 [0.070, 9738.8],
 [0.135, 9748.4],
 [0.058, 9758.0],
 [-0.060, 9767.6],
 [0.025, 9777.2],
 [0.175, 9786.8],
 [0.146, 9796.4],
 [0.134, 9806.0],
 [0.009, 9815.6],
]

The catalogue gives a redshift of 1.32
